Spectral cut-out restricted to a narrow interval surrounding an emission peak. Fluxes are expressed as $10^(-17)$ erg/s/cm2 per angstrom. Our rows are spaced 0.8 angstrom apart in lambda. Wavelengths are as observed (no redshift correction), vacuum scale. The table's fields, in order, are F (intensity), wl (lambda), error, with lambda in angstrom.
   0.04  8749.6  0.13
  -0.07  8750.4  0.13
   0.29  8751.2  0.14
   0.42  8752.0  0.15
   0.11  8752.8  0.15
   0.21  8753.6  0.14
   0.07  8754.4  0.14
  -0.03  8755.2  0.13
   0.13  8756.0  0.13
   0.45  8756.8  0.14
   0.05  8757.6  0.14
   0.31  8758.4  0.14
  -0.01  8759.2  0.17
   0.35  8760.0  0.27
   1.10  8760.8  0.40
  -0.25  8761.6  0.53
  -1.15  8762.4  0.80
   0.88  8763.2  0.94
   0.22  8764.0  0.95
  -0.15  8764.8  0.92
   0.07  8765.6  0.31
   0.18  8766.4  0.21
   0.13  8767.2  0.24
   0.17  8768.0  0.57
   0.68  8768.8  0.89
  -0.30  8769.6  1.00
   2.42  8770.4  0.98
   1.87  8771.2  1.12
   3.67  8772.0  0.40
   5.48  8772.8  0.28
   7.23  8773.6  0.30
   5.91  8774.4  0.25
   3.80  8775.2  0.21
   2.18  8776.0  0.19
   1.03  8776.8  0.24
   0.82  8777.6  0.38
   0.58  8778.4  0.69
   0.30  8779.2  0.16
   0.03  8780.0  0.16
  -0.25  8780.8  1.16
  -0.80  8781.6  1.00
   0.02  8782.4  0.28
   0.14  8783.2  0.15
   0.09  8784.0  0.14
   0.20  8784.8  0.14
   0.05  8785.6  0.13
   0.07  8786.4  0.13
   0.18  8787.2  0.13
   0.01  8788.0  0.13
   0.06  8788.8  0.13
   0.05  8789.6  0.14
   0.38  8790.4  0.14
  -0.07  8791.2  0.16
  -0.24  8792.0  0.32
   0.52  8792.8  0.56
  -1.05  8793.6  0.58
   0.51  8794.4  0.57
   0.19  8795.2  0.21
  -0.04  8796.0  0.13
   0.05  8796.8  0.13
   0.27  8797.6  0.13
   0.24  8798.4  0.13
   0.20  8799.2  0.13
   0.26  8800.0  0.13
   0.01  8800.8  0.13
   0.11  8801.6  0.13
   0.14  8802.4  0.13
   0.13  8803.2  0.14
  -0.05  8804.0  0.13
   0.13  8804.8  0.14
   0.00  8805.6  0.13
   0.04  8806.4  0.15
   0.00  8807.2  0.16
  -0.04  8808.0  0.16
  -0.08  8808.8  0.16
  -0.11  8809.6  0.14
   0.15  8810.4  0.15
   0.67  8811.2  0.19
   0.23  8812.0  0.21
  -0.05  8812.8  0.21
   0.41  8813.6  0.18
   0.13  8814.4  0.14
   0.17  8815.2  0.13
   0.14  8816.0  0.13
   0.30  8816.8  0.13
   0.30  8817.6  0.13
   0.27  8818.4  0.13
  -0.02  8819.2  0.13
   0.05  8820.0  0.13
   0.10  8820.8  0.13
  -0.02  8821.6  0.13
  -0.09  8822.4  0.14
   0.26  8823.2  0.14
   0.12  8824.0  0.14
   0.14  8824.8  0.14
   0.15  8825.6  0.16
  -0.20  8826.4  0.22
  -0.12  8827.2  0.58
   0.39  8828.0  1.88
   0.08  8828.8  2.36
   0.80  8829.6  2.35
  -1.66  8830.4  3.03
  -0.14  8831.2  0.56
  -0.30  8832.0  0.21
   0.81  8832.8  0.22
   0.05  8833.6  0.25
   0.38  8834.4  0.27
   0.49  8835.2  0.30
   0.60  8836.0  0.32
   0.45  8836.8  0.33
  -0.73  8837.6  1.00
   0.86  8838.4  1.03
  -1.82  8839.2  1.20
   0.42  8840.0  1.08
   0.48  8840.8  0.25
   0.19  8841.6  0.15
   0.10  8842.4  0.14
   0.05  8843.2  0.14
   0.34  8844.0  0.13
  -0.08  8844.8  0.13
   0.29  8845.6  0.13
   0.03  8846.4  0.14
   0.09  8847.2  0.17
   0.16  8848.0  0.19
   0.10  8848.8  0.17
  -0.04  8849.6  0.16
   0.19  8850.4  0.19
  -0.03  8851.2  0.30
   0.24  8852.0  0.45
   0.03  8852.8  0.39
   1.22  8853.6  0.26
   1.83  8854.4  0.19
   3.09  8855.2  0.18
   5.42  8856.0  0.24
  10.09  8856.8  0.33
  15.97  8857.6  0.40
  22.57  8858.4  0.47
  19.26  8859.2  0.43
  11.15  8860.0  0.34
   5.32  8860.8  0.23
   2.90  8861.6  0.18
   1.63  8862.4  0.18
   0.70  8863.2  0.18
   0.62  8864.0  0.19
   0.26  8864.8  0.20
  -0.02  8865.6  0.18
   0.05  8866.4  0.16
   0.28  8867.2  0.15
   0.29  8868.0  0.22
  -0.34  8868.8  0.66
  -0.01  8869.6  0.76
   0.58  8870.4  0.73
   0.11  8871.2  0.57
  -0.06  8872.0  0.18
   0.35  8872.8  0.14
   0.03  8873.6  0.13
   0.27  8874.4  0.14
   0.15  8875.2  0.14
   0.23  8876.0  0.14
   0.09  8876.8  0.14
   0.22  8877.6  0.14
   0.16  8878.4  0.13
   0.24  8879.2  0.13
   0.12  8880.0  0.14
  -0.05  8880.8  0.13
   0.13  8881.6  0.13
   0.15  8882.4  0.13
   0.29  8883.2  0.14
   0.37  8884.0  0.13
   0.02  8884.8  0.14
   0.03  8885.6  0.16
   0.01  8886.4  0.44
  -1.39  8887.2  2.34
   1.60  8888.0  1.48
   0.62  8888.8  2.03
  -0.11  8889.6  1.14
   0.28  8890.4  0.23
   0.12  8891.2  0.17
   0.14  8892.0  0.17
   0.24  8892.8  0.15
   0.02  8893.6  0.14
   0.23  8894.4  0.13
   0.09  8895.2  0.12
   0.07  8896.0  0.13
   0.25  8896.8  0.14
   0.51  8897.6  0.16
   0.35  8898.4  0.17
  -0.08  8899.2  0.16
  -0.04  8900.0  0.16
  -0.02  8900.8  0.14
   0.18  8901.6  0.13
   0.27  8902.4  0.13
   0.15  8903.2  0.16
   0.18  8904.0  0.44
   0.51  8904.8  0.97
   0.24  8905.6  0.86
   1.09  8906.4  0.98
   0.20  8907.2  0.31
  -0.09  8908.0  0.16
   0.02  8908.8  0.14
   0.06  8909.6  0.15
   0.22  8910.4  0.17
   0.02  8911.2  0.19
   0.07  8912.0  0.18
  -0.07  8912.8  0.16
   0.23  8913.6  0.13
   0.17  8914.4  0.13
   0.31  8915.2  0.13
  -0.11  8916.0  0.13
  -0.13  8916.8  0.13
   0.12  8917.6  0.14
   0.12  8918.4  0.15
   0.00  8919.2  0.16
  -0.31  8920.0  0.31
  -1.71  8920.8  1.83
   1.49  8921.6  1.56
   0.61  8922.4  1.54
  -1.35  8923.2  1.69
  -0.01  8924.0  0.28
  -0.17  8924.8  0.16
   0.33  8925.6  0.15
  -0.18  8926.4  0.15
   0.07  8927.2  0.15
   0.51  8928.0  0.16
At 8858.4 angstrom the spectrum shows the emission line [O III] 5007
